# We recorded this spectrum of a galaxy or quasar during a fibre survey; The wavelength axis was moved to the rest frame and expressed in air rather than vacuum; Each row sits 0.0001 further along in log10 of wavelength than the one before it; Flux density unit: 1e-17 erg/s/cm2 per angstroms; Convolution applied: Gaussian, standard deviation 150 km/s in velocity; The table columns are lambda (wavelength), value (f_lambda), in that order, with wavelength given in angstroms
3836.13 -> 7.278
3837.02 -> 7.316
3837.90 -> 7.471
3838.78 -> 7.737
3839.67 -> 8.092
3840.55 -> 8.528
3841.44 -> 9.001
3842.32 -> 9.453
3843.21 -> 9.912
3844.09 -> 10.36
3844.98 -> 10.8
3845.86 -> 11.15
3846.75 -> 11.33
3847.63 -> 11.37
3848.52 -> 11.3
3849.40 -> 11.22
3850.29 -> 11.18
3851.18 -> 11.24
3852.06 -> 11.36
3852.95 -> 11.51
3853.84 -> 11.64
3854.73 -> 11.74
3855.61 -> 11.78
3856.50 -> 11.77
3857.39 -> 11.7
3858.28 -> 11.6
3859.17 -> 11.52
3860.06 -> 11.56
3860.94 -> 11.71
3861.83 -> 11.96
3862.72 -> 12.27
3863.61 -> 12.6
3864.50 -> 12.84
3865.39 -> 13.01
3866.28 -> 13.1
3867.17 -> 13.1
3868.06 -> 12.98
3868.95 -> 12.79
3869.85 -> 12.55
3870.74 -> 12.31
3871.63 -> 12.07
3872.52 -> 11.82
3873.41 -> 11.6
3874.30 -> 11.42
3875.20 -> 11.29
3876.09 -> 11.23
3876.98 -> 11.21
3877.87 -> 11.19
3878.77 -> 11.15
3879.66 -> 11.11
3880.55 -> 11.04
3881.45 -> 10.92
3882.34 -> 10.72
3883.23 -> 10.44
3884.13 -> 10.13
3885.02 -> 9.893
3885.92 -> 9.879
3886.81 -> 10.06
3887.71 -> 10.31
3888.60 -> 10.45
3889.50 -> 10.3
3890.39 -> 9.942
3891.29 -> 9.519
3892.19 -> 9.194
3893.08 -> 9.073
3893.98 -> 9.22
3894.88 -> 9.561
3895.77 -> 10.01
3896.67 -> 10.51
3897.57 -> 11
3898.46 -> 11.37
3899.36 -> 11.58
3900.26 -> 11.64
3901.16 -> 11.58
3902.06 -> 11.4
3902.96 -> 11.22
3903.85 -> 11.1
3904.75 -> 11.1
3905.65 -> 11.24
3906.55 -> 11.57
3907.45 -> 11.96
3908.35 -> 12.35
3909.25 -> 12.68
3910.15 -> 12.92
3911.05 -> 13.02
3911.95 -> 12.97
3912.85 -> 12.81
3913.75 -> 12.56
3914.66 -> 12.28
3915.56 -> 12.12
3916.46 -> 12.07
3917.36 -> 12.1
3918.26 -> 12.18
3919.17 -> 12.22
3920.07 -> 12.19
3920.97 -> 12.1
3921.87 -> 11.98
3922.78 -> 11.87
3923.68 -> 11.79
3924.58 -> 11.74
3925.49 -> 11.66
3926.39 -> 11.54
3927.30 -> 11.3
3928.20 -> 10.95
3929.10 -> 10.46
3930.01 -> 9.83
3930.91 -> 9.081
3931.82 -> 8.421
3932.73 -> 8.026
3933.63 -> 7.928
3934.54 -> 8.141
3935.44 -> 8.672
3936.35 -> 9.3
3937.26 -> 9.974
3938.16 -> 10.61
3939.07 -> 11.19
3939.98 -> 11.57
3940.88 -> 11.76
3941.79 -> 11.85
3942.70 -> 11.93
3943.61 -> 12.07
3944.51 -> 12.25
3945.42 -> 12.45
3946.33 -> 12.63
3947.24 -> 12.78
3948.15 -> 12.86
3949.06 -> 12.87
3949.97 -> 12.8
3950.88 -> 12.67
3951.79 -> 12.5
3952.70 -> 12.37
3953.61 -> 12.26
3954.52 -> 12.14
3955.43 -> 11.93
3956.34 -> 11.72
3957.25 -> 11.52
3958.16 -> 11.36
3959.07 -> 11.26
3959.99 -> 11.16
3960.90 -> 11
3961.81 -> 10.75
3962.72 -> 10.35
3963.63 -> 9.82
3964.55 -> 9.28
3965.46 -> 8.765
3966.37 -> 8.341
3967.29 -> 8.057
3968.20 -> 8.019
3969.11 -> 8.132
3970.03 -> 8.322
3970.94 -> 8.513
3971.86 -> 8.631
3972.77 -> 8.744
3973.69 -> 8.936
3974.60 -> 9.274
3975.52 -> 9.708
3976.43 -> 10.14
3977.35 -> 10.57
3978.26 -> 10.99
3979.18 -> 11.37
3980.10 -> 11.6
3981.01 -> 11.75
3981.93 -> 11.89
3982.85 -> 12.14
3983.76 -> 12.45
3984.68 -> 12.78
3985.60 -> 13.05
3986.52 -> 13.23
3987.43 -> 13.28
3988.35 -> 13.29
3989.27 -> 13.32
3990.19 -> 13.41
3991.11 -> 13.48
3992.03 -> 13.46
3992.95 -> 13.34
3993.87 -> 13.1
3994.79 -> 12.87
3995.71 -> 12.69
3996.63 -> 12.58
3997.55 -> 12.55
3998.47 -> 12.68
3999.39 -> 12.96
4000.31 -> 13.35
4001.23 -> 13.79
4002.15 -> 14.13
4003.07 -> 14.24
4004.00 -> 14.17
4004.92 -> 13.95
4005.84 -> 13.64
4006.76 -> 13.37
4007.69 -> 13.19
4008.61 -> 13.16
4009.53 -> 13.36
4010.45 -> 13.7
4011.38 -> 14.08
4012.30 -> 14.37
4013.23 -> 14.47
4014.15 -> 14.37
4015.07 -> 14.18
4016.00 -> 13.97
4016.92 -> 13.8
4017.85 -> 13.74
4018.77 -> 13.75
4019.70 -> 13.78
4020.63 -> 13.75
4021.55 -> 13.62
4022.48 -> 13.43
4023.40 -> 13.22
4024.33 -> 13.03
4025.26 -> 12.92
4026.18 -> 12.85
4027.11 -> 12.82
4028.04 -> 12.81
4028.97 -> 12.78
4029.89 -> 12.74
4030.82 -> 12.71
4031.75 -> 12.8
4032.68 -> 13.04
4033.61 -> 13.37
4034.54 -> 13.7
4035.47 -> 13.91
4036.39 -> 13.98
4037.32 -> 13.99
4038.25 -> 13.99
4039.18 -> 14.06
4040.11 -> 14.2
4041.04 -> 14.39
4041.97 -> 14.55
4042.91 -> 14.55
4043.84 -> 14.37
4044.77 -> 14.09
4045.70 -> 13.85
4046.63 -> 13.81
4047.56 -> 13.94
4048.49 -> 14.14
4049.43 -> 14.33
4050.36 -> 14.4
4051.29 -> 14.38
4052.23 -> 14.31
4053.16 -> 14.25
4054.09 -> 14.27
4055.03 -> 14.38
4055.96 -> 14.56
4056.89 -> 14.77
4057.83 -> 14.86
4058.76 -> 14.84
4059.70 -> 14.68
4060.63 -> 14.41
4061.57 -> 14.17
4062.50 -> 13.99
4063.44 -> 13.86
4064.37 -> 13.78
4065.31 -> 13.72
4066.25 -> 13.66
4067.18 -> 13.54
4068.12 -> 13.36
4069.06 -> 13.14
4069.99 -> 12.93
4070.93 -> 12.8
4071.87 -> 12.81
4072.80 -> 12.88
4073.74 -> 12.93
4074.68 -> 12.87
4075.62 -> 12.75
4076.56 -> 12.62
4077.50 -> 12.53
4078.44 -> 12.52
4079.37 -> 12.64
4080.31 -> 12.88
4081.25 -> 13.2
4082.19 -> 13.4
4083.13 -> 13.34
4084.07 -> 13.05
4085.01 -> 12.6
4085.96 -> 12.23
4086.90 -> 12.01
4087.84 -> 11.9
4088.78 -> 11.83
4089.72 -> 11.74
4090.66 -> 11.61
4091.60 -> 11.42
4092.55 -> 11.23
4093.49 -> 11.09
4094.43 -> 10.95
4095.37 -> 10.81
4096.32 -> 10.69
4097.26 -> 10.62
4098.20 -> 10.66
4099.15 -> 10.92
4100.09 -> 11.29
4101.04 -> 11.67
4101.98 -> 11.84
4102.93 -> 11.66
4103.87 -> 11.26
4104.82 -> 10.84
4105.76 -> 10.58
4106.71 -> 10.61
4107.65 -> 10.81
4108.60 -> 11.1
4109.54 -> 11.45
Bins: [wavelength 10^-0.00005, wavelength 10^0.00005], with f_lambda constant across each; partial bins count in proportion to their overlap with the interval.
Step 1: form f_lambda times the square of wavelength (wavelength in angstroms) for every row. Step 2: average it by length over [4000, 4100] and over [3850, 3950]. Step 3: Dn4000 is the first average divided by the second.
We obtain 1.27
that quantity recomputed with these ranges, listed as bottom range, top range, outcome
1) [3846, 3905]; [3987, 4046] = 1.29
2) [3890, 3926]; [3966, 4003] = 1.05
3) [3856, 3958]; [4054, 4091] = 1.26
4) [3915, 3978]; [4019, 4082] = 1.33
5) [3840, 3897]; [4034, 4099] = 1.32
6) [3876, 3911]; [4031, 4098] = 1.33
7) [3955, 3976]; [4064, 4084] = 1.42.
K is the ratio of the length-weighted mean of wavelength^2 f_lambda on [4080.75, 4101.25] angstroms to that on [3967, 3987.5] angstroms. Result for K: 1.18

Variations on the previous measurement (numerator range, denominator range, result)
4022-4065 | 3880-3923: 1.33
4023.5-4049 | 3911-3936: 1.30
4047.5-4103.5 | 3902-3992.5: 1.22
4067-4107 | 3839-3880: 1.18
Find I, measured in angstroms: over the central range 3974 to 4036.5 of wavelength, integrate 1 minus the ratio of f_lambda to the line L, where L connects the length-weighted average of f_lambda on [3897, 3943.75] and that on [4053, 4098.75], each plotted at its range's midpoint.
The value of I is -4.4 angstroms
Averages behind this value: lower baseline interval 11.3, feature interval 13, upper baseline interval 12.9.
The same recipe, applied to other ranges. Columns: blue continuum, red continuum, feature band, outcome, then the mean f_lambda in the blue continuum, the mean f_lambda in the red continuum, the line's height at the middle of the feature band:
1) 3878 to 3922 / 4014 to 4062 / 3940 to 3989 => 5.1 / 11.2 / 13.9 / 12.4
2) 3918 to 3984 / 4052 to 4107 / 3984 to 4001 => -2.5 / 10.8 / 12.7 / 11.4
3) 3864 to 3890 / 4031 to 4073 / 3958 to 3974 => 4.2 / 11.4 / 14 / 12.7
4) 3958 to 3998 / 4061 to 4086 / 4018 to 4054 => -4.0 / 11.1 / 13.1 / 12.3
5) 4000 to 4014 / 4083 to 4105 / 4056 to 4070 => -1.9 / 13.8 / 11.5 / 12.3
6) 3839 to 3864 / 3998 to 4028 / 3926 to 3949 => 3.1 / 11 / 13.6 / 12.4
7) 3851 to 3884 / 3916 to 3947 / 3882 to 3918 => 0.8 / 11.8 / 11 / 11.4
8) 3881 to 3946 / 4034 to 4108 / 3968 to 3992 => 1.5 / 11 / 13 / 11.8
